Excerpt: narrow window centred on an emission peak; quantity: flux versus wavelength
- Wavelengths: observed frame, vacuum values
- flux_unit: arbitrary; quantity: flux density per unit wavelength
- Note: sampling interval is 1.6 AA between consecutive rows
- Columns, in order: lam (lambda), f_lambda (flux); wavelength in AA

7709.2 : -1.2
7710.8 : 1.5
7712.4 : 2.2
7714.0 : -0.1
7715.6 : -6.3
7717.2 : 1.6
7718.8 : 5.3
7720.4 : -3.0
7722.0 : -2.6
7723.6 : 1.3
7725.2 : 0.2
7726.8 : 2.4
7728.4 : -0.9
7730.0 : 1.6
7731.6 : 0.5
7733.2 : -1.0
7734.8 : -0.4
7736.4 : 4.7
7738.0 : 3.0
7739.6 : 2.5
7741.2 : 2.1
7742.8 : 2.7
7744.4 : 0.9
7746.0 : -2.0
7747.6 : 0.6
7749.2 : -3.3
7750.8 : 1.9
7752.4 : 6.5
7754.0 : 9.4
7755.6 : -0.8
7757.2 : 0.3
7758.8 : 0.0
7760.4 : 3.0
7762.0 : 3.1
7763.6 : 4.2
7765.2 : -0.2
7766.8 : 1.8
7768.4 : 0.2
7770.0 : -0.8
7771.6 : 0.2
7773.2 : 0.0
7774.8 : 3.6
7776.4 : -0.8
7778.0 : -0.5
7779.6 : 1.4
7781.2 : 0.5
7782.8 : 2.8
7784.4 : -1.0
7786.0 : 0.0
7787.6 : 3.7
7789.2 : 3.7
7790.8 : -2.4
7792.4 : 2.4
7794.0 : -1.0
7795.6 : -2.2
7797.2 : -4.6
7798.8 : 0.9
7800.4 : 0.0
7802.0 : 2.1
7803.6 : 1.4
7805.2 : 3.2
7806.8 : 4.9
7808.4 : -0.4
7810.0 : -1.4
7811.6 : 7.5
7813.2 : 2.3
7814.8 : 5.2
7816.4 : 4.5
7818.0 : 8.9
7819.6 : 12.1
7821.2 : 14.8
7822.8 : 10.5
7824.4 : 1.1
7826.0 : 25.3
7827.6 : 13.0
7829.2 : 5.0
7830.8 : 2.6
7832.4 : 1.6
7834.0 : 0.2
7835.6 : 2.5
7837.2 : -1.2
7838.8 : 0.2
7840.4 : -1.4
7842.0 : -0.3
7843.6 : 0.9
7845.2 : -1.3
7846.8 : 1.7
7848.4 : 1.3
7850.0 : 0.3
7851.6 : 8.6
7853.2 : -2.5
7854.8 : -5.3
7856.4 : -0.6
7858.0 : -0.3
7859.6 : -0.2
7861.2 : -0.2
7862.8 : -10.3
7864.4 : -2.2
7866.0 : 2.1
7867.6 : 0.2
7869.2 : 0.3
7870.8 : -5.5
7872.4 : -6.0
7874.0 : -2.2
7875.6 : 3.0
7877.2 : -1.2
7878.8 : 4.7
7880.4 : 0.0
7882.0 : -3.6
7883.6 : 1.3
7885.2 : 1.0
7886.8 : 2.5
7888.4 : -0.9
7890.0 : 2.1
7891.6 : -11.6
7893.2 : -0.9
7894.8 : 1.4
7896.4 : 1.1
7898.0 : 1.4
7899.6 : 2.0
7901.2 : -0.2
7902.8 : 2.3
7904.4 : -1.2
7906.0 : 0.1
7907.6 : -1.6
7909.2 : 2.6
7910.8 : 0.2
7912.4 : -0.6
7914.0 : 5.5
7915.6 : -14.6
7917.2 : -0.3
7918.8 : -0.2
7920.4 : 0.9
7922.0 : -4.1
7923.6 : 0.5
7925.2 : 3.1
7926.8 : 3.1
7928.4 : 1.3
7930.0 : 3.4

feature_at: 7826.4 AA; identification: [O II] 3727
